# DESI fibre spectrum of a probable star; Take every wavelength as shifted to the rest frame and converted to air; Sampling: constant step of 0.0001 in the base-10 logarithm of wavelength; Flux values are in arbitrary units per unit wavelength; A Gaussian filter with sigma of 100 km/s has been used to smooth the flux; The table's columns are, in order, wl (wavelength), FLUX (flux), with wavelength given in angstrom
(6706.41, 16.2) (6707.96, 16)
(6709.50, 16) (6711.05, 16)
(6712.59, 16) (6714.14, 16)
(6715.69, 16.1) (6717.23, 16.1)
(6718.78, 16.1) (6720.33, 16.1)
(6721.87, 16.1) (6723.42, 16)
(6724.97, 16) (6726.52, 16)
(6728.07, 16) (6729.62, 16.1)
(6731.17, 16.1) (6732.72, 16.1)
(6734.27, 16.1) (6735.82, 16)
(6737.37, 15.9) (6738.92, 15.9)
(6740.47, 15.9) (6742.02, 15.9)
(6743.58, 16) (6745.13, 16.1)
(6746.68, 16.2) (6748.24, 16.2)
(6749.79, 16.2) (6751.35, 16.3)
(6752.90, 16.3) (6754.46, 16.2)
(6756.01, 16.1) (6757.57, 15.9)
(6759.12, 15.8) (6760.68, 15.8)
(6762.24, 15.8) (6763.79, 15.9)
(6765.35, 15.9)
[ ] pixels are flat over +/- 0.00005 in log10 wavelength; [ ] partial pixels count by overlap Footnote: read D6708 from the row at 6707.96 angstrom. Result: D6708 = 16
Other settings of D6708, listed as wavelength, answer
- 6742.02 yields 15.9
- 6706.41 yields 16.2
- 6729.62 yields 16.1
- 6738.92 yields 15.9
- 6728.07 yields 16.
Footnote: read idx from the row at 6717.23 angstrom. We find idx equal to 16.1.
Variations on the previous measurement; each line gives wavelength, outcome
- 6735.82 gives 16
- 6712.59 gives 16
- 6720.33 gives 16.1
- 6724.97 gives 16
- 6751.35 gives 16.3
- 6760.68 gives 15.8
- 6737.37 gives 15.9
